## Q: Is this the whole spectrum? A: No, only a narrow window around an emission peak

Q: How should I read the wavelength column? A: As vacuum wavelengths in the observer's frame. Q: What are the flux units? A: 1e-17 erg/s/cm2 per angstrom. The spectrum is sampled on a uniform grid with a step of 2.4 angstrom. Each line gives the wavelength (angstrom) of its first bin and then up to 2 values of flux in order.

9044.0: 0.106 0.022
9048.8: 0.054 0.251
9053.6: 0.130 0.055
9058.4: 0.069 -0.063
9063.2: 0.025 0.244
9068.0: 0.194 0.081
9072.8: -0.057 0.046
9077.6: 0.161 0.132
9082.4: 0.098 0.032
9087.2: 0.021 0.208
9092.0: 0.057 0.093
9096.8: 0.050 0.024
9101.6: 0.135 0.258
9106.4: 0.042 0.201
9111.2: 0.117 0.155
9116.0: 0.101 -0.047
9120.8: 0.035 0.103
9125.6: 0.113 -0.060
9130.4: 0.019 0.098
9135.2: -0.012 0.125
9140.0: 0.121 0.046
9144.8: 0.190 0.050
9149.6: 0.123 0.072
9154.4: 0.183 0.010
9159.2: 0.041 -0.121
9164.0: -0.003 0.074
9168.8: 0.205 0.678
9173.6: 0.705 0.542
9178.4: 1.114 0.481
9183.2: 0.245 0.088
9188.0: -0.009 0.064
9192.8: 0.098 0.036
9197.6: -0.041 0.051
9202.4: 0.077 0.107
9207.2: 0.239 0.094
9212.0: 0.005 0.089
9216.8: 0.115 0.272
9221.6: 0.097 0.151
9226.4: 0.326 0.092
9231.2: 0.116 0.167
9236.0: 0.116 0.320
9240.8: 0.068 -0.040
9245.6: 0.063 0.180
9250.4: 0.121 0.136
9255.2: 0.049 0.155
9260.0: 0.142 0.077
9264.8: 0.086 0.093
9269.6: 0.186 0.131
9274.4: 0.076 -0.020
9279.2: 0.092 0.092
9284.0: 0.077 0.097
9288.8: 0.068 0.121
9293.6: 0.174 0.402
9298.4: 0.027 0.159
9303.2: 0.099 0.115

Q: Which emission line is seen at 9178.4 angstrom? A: [O II]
